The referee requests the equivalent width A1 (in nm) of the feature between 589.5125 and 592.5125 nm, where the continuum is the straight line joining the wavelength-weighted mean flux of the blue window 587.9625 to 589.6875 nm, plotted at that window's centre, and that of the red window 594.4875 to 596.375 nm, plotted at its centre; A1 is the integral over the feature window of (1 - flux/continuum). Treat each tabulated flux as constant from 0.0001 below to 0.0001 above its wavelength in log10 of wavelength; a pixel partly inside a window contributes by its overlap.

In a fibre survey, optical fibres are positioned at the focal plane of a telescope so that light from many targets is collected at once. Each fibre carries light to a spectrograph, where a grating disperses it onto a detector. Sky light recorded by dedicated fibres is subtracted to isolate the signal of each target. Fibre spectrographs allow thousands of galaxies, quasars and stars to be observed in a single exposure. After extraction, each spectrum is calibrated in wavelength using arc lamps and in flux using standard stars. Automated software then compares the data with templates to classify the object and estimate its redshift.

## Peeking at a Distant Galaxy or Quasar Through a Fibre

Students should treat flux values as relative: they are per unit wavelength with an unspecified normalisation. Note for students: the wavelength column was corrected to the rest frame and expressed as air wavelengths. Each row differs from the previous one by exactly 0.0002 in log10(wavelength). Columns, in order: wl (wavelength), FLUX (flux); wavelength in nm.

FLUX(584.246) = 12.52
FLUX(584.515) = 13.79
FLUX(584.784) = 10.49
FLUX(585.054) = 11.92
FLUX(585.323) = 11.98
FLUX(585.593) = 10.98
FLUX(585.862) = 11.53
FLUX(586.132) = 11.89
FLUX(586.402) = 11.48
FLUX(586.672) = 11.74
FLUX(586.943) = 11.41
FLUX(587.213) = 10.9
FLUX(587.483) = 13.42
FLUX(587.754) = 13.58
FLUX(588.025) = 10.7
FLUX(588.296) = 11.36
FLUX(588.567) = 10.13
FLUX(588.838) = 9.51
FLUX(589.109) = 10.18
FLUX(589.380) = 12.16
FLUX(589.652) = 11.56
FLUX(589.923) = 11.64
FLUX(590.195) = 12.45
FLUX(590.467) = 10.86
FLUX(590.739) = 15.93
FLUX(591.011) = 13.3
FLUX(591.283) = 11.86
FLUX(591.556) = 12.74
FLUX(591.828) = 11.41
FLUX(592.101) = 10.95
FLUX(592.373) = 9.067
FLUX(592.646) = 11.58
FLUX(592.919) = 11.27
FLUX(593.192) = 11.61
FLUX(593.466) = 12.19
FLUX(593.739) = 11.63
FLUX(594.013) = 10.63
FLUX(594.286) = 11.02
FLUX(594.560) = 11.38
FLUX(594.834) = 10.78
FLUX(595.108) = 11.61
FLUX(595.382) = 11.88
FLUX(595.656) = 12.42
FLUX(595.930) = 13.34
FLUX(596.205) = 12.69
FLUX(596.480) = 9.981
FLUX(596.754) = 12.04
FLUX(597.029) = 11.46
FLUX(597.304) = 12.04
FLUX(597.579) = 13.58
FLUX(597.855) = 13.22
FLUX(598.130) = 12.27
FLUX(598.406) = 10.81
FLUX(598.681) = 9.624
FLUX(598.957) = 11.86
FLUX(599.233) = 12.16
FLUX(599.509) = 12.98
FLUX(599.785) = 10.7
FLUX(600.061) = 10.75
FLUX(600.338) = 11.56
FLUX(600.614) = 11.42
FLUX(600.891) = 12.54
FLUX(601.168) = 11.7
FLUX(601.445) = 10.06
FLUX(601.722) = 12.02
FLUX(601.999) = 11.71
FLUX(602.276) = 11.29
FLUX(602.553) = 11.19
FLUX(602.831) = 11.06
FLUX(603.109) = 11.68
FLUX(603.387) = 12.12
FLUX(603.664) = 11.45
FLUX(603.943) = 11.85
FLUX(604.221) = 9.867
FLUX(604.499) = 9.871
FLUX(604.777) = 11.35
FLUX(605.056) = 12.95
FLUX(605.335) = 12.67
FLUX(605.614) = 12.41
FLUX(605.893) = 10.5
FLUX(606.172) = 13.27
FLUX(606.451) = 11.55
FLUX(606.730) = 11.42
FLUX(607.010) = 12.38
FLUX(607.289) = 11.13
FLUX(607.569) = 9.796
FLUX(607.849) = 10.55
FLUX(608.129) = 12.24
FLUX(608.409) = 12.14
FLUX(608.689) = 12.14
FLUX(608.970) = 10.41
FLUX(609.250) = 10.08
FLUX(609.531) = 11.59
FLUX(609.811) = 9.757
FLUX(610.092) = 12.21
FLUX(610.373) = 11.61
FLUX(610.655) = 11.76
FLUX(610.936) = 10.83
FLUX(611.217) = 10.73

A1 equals -0.22 nm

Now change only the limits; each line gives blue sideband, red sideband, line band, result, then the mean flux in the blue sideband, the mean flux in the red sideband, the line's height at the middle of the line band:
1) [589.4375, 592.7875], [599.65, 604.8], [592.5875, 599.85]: -0.07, 11.9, 11.3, 11.6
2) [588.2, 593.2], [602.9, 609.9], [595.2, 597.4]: -0.09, 11.6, 11.4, 11.5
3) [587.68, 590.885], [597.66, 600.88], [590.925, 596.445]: 0.01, 11.6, 11.6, 11.6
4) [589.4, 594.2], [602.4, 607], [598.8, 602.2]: 0.02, 11.8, 11.6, 11.7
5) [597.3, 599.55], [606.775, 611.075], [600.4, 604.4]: 0.11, 12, 11.2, 11.7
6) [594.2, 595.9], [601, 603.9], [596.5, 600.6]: -0.06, 11.6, 11.5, 11.6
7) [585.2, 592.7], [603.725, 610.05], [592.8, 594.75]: 0.03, 11.7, 11.4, 11.6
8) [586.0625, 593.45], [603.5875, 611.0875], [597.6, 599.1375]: -0.03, 11.7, 11.4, 11.5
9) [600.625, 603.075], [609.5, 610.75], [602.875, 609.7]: -0.04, 11.5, 11.4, 11.4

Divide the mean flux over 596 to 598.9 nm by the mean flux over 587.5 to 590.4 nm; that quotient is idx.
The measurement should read 1.04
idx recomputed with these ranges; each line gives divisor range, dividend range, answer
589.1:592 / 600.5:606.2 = 0.94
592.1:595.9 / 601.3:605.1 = 0.99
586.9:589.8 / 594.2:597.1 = 1.03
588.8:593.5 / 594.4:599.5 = 1.01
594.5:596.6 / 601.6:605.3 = 0.97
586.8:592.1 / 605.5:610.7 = 0.96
